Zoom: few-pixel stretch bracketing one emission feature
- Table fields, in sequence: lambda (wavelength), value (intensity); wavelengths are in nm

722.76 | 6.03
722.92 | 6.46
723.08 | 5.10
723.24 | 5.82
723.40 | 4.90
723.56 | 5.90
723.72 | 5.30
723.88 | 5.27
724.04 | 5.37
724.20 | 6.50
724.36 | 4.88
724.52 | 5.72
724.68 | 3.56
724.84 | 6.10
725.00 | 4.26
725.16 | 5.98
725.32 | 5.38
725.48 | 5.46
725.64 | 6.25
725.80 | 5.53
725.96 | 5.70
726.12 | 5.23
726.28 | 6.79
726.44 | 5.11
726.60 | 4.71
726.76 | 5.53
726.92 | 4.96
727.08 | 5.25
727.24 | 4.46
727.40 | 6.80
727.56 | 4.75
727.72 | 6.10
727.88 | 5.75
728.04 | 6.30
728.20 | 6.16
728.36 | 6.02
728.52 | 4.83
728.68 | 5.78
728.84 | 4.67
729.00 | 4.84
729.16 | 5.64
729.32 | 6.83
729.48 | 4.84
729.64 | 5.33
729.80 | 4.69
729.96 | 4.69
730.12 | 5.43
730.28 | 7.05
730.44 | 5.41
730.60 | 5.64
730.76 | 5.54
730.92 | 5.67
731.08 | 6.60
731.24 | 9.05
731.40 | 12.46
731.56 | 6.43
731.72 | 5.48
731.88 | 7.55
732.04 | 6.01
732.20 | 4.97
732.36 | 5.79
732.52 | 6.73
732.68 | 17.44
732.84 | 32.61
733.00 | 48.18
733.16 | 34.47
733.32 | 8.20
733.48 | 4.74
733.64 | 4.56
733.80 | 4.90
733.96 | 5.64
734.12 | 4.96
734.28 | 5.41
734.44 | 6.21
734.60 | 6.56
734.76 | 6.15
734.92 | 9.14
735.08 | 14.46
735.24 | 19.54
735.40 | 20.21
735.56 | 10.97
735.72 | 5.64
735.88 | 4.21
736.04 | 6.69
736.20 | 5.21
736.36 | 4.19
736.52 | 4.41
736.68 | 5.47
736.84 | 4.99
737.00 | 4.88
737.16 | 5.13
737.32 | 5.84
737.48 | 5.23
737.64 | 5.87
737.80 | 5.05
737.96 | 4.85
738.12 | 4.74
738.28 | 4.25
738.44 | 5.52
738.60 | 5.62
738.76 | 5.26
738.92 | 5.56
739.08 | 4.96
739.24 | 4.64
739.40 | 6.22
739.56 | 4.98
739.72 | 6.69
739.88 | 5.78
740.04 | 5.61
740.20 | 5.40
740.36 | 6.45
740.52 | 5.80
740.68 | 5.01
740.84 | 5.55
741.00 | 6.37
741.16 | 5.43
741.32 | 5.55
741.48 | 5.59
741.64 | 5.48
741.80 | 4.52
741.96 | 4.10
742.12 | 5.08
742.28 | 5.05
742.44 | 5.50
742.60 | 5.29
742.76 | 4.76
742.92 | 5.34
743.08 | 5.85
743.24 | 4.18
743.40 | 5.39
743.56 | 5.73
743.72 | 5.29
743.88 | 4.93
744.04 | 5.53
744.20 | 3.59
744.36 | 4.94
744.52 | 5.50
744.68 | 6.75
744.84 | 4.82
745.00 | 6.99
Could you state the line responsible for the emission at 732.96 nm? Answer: H-alpha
